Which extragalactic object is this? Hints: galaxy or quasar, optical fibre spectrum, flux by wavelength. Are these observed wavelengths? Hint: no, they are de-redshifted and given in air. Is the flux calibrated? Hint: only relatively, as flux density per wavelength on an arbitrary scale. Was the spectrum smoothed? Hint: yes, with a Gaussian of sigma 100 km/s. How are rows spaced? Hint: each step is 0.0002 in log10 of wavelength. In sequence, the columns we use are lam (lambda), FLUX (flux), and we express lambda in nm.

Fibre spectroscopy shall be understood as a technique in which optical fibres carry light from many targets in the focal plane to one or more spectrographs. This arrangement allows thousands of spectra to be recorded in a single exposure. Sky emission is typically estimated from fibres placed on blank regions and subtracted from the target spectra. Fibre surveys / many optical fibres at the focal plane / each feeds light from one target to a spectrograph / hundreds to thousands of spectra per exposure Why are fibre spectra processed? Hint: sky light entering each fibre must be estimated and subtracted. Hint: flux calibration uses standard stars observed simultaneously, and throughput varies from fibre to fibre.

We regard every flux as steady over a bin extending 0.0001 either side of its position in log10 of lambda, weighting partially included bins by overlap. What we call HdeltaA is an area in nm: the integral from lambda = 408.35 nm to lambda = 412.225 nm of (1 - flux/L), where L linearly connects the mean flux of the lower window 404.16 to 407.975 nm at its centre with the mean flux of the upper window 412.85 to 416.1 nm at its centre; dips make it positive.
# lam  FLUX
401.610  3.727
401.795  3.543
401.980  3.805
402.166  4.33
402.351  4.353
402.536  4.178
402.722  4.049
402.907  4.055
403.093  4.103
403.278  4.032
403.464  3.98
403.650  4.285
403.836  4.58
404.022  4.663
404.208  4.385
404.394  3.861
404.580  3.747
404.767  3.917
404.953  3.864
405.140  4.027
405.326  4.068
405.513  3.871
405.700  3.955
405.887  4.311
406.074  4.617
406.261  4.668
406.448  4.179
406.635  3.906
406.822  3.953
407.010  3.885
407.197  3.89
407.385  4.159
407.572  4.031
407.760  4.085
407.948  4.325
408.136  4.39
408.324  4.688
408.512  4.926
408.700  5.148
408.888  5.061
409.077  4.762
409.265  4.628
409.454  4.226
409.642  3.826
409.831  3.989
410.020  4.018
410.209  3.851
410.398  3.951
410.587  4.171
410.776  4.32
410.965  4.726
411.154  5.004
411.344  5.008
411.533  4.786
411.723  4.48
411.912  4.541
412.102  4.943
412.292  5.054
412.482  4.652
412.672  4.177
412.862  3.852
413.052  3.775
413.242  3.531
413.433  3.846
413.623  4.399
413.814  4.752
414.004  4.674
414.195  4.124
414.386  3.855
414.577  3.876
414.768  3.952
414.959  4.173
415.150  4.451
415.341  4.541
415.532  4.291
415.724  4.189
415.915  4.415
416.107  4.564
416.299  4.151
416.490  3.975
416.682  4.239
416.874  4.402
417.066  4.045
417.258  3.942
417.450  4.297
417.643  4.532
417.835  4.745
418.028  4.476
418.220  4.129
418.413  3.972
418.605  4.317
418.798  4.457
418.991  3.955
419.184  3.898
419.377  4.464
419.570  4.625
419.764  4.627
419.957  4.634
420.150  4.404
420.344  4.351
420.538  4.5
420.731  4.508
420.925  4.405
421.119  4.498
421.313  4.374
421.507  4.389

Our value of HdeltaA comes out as -0.38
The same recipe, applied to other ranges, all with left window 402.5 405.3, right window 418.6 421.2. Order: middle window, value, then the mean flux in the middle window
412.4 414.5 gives 0.07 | 4.14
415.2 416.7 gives 0.01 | 4.3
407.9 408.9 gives -0.13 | 4.75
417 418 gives 0.01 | 4.33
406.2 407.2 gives 0.02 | 4.08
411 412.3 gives -0.17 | 4.81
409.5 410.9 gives 0.06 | 4.04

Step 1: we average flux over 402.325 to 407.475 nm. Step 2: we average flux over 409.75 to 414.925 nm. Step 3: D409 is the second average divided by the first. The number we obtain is 1.04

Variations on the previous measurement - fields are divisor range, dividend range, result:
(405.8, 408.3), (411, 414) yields 1.06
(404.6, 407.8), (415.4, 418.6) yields 1.05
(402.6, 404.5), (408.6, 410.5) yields 1.04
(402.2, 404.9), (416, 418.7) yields 1.03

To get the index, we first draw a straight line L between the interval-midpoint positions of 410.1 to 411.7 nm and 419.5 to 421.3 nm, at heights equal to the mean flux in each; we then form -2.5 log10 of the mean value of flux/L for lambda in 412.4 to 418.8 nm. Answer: 0.06 mag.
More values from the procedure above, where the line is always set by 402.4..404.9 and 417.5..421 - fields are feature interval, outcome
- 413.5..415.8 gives 0.012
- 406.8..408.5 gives 0.001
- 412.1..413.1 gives -0.027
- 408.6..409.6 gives -0.119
